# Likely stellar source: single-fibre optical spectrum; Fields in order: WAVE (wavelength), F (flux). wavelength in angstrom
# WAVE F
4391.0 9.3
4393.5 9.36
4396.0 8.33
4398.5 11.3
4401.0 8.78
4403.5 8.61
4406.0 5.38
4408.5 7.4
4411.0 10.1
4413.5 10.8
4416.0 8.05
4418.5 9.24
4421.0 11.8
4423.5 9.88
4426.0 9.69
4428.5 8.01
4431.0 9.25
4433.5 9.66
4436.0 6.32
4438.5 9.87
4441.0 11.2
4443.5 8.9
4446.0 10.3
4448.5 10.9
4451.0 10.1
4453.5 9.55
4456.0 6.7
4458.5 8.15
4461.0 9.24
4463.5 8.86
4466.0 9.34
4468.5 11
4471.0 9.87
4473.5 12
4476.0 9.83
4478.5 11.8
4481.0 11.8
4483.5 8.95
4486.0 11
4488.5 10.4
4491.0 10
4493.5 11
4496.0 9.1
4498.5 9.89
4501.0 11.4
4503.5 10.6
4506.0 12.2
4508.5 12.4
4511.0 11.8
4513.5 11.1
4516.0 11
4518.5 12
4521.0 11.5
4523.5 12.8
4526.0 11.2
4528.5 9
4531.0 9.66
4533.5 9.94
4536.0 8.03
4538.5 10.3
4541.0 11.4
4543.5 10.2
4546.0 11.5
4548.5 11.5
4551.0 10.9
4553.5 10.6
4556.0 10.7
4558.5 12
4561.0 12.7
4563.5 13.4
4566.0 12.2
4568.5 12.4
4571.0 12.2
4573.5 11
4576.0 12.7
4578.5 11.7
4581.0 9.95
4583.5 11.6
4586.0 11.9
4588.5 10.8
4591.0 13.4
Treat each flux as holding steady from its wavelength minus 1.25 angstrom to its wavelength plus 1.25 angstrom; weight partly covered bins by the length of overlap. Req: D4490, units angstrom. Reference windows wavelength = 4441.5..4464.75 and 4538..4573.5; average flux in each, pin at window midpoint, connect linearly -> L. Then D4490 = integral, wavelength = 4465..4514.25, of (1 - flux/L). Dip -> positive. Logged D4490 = -3.4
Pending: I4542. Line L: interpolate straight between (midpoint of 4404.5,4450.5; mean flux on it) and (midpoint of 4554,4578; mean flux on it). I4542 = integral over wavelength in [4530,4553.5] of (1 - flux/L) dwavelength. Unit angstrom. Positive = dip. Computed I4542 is 2.43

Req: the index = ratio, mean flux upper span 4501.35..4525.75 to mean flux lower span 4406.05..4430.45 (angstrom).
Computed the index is 1.26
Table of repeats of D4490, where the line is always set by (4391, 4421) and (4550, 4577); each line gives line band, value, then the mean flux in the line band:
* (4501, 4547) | 0.9 angstrom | 10.9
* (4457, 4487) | 0.3 angstrom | 10.1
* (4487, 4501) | 0.5 angstrom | 10.2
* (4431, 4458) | 1.1 angstrom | 9.31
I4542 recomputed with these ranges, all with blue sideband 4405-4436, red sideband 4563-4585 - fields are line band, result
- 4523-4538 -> 1.44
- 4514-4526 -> -0.94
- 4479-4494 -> -0.48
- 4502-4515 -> -1.17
